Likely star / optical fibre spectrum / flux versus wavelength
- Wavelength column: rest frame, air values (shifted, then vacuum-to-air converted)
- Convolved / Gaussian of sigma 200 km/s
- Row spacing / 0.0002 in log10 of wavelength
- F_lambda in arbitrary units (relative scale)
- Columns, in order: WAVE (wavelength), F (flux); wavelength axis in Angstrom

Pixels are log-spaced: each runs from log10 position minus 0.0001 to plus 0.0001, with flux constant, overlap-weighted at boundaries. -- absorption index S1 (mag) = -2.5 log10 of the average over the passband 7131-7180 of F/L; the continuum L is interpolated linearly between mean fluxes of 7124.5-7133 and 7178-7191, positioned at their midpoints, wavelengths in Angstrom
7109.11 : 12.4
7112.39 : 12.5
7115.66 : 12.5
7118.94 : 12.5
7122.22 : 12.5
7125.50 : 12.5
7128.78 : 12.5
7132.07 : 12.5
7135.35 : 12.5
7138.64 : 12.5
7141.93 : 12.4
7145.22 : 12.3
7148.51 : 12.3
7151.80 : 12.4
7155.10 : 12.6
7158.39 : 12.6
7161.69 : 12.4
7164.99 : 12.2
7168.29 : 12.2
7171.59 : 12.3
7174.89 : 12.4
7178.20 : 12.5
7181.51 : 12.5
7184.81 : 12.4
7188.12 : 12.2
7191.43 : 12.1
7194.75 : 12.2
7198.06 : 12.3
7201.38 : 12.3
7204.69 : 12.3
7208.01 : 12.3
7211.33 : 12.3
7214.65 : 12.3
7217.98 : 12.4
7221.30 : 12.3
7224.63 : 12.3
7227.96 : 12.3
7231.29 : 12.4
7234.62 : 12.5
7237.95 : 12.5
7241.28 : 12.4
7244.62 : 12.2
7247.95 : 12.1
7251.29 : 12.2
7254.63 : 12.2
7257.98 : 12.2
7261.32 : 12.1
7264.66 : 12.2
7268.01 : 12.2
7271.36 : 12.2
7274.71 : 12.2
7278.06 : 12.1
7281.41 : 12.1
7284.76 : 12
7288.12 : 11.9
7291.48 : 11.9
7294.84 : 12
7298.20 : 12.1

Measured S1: 0.00 mag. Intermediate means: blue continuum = 12.5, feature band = 12.4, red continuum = 12.4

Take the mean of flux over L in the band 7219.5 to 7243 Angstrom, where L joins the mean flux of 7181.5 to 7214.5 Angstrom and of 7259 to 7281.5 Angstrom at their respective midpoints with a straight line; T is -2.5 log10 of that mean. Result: -0.01 mag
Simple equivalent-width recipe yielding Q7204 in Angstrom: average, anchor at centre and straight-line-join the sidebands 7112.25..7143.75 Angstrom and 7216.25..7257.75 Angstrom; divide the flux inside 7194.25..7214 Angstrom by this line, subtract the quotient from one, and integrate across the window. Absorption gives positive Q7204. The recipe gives 0.1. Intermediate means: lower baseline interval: 12.5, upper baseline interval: 12.3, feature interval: 12.3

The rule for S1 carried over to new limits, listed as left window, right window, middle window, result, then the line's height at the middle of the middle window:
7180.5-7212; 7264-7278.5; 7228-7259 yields -0.007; 12.2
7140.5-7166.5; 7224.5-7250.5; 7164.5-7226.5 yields 0.006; 12.4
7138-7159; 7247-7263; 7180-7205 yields 0.003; 12.3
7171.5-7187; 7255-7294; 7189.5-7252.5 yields -0.002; 12.3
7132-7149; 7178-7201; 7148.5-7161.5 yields -0.009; 12.4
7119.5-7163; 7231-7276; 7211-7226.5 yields 0.000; 12.3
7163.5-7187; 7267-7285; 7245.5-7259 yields 0.002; 12.2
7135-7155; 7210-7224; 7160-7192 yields 0.004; 12.4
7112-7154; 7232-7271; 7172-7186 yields -0.006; 12.4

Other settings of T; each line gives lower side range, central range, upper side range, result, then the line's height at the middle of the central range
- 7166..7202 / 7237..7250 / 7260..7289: -0.010 mag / 12.2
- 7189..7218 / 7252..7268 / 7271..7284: -0.001 mag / 12.2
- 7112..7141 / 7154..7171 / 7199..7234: 0.003 mag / 12.4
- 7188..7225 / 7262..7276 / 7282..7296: -0.014 mag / 12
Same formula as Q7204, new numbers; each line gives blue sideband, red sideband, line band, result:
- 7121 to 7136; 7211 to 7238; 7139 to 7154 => 0.1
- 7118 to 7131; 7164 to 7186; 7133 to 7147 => 0.0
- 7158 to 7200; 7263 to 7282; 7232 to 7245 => -0.2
